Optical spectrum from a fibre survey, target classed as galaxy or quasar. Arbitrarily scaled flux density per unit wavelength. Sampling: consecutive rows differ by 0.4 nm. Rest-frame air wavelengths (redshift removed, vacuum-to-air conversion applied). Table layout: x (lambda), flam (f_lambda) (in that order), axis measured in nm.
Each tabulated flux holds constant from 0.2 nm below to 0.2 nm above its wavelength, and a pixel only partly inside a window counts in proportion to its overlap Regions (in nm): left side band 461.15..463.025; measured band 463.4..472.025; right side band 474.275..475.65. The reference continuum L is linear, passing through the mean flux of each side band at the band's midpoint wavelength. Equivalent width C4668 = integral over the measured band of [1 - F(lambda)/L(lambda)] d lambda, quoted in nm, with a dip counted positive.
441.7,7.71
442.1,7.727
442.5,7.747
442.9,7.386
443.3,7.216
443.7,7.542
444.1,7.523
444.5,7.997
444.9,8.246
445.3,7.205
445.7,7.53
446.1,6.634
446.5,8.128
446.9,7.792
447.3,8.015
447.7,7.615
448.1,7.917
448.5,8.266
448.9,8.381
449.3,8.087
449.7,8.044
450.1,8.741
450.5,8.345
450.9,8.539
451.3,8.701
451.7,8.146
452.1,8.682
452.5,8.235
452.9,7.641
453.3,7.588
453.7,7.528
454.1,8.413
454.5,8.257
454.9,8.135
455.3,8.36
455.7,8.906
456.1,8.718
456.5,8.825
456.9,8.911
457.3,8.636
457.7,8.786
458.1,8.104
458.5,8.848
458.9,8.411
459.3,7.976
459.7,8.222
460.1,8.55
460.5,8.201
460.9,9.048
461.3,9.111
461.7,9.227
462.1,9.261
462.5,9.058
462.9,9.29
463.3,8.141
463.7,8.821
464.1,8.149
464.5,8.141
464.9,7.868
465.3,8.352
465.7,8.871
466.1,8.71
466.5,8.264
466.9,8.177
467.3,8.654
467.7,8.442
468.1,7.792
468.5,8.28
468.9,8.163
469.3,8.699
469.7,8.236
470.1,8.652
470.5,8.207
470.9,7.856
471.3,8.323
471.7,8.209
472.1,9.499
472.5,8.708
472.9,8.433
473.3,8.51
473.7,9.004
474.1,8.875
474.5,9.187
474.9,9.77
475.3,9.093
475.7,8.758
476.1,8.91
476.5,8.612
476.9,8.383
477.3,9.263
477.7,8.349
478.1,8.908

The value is 0.83 nm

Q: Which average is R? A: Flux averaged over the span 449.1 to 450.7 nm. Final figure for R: 8.3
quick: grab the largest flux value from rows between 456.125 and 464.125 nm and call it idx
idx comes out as 9.29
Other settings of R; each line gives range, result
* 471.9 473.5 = 8.79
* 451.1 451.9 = 8.42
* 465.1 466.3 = 8.64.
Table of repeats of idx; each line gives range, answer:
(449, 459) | 8.911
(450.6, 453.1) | 8.701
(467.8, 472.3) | 9.499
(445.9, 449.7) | 8.381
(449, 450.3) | 8.741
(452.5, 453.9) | 8.235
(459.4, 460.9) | 9.048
